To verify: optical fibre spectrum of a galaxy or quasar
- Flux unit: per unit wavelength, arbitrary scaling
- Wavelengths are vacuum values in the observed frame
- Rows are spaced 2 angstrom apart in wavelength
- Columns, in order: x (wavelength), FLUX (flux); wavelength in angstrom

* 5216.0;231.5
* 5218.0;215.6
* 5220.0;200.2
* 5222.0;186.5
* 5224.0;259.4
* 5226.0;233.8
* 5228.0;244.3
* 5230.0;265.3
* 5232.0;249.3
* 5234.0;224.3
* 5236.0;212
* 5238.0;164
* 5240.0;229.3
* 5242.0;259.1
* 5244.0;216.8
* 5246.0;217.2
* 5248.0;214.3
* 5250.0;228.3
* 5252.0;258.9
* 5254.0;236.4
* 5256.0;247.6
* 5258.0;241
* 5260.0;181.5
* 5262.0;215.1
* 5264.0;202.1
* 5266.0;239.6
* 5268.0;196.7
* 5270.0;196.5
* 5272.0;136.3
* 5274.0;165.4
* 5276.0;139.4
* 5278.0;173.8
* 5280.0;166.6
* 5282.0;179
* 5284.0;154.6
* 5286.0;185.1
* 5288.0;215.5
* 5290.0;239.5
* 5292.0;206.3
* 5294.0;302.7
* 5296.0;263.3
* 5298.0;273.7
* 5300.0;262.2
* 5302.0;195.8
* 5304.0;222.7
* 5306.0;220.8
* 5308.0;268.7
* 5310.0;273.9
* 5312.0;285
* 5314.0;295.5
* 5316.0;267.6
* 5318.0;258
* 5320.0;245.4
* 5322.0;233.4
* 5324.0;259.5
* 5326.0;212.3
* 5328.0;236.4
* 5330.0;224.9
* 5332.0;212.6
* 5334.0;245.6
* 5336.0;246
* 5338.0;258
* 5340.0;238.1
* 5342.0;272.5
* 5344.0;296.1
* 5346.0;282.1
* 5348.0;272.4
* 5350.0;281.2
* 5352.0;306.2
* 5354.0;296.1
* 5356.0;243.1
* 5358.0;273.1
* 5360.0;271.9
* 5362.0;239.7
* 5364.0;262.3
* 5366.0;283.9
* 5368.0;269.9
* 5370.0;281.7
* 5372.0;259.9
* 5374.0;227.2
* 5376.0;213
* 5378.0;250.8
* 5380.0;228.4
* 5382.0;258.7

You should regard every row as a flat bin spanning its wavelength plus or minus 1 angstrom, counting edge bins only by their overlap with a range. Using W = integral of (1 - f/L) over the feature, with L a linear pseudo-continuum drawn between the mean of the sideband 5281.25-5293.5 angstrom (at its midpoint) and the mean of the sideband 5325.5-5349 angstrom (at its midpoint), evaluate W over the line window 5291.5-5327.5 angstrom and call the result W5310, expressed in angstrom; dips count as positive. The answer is -4.9 angstrom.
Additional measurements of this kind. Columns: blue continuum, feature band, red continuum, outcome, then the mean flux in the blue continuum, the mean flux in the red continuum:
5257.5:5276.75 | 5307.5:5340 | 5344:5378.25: -2.05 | 191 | 267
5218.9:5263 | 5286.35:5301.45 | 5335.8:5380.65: -0.24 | 227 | 264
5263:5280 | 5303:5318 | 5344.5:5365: -2.51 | 180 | 273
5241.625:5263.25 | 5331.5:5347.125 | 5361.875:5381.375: -0.78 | 228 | 252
